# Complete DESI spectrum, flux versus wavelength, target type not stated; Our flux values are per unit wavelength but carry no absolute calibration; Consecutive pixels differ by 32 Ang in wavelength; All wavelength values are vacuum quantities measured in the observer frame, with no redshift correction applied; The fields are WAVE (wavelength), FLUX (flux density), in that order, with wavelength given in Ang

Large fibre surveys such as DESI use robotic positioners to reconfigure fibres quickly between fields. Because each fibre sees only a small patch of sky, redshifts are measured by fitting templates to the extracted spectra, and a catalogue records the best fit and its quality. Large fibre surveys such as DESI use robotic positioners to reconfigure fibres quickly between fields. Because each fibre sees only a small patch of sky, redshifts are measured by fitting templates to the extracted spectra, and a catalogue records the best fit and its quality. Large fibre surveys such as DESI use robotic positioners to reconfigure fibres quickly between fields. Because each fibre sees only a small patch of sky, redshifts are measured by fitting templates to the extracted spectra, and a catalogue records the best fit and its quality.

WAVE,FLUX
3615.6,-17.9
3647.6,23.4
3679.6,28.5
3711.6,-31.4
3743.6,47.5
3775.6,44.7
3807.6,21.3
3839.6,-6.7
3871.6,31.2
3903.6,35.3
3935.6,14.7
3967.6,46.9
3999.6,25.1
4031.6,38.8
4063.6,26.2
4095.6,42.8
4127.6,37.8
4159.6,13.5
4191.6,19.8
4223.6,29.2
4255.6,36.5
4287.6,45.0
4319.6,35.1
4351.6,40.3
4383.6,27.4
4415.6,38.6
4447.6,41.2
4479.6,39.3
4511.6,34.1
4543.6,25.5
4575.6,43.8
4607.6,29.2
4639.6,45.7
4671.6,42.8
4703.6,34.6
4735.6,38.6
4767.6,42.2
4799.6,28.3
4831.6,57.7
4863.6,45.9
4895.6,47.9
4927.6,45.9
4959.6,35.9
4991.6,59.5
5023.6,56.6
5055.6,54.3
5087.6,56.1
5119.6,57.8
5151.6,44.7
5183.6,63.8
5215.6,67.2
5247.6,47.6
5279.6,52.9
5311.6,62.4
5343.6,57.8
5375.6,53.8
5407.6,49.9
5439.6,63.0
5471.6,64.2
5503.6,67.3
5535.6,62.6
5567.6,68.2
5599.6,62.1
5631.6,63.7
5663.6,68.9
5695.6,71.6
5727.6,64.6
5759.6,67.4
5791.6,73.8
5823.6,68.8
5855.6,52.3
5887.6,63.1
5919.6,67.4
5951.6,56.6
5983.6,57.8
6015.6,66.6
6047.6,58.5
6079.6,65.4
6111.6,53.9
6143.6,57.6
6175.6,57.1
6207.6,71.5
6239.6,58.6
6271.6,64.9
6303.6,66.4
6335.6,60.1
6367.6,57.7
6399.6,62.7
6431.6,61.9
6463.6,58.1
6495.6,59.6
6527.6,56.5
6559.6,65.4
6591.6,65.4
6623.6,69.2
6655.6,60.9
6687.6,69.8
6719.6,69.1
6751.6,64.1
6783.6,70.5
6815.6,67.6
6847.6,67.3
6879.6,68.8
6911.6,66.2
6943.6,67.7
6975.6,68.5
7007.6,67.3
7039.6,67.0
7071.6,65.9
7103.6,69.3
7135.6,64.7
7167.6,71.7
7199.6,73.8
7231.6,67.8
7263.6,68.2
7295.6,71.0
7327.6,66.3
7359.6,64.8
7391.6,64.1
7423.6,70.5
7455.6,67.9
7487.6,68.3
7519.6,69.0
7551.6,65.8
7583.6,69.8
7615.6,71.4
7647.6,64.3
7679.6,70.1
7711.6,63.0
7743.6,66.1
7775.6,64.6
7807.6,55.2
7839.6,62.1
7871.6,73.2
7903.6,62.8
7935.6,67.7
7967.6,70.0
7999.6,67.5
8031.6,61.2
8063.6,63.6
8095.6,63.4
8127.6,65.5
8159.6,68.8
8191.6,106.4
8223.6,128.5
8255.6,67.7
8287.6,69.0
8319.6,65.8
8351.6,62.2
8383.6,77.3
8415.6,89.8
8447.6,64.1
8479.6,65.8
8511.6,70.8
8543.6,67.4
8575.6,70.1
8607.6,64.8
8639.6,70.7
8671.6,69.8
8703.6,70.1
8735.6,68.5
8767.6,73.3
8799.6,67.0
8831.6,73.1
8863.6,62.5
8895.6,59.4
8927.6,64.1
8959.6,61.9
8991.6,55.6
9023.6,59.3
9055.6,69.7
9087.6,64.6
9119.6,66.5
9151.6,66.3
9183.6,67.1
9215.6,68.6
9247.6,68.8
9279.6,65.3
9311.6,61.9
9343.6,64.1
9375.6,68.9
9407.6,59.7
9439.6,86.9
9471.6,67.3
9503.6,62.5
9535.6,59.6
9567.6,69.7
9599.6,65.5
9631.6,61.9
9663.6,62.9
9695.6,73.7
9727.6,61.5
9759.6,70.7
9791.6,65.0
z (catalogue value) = 0.25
